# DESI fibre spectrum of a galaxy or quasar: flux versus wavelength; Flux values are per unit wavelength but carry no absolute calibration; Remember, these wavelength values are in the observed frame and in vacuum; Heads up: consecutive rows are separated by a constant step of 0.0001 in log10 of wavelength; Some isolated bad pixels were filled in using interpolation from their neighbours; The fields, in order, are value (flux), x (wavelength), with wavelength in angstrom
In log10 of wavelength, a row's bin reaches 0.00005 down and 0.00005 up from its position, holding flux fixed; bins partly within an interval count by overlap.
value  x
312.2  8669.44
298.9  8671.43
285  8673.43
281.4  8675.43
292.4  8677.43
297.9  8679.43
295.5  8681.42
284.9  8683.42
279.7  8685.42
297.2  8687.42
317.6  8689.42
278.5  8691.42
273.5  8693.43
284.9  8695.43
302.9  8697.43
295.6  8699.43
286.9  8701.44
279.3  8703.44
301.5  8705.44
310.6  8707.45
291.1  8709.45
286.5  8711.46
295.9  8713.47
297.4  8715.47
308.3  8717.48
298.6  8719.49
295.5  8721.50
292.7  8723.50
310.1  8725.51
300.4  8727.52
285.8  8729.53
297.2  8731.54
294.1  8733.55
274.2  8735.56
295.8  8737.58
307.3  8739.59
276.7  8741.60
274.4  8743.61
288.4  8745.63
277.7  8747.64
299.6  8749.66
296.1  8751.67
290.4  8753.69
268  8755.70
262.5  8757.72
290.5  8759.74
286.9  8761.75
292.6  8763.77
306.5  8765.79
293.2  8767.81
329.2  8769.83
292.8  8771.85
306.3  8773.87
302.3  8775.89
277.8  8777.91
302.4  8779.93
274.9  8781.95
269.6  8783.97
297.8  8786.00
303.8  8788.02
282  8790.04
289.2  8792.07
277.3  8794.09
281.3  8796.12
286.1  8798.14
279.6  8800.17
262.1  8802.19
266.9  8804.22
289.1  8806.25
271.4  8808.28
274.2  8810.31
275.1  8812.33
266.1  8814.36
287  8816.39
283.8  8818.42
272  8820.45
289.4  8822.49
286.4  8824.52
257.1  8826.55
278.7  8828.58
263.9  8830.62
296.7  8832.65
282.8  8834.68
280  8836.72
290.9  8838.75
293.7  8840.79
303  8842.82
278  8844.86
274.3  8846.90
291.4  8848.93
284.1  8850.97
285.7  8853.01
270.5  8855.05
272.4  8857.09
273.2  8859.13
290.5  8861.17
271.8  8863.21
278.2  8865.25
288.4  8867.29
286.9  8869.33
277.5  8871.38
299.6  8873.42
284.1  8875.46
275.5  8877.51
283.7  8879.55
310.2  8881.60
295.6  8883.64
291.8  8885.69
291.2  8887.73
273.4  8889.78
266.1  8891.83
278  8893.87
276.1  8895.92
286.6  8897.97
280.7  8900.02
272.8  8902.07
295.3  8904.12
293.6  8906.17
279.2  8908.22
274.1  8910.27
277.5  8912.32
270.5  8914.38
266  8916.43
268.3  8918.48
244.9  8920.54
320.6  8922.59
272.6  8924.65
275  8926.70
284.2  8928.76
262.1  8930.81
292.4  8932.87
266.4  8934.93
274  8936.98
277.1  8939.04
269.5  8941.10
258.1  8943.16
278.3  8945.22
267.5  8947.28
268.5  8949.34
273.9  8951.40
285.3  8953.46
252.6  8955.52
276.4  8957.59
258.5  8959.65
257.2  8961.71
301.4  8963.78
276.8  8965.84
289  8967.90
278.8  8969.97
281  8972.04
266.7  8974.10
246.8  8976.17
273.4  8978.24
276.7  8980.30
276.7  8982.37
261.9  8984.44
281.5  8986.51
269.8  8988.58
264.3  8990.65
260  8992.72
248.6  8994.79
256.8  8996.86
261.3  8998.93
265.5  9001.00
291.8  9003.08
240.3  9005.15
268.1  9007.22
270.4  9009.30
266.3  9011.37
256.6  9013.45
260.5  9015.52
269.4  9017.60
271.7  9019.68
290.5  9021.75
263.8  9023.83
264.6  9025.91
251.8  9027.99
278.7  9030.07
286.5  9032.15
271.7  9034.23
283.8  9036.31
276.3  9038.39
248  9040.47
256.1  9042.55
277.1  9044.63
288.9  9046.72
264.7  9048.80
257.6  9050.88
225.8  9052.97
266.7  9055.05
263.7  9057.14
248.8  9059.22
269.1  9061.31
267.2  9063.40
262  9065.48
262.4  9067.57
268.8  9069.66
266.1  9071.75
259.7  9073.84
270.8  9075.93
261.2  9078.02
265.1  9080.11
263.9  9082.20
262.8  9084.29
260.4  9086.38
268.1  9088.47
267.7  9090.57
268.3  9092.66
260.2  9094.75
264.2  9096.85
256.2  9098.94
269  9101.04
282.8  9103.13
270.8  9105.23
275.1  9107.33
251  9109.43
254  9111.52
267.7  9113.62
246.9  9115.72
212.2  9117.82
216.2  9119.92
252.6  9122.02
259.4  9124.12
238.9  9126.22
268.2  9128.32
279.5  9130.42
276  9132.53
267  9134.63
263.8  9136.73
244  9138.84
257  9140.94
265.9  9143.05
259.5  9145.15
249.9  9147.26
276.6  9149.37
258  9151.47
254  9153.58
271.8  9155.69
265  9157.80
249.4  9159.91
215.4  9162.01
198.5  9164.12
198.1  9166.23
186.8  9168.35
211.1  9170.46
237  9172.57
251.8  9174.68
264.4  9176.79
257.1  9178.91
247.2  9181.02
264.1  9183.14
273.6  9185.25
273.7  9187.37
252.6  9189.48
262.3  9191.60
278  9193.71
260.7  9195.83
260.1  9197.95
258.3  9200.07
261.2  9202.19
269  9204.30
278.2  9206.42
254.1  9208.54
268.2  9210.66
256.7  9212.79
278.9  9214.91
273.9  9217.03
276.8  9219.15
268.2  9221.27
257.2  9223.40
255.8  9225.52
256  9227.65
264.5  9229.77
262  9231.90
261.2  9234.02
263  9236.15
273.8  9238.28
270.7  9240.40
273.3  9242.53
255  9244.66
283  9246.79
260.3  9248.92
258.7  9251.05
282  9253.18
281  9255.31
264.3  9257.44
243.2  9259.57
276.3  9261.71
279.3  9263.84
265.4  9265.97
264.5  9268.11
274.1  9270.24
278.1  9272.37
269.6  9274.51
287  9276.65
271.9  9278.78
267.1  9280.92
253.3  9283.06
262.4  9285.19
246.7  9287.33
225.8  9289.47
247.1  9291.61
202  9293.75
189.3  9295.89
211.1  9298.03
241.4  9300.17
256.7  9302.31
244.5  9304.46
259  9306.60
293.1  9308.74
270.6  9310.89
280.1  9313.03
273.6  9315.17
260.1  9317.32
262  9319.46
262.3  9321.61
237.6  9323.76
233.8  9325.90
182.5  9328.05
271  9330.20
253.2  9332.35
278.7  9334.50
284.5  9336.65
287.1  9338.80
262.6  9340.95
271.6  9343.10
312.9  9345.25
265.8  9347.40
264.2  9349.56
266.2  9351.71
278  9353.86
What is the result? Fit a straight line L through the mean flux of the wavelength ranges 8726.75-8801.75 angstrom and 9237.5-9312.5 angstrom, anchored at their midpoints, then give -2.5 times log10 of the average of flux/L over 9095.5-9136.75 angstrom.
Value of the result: 0.04 mag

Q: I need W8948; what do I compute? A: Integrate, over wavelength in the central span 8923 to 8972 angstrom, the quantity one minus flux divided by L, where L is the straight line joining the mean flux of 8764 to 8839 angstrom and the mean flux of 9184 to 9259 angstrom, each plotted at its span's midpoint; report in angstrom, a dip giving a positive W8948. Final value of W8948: 0.7 angstrom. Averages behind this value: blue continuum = 284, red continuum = 266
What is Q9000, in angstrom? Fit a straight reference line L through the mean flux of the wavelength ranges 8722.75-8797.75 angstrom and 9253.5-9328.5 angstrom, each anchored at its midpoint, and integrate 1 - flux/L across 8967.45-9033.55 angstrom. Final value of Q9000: 1.5 angstrom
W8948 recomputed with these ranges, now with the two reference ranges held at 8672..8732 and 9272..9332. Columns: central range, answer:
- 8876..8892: -0.4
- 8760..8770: -0.3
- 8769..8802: -0.3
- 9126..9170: 2.1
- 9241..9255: -0.8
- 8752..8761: 0.3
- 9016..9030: 0.1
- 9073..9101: 0.2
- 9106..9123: 1.1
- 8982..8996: 0.4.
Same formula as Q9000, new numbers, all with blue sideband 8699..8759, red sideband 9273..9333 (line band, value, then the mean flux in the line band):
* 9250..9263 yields -0.7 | 268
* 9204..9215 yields -0.4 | 266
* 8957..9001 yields 0.7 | 270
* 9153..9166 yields 1.1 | 239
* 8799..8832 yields 1.1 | 275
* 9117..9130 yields 1.0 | 244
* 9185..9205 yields -0.5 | 265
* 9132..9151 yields 0.0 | 262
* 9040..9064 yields 0.6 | 261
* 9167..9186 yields 1.2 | 242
